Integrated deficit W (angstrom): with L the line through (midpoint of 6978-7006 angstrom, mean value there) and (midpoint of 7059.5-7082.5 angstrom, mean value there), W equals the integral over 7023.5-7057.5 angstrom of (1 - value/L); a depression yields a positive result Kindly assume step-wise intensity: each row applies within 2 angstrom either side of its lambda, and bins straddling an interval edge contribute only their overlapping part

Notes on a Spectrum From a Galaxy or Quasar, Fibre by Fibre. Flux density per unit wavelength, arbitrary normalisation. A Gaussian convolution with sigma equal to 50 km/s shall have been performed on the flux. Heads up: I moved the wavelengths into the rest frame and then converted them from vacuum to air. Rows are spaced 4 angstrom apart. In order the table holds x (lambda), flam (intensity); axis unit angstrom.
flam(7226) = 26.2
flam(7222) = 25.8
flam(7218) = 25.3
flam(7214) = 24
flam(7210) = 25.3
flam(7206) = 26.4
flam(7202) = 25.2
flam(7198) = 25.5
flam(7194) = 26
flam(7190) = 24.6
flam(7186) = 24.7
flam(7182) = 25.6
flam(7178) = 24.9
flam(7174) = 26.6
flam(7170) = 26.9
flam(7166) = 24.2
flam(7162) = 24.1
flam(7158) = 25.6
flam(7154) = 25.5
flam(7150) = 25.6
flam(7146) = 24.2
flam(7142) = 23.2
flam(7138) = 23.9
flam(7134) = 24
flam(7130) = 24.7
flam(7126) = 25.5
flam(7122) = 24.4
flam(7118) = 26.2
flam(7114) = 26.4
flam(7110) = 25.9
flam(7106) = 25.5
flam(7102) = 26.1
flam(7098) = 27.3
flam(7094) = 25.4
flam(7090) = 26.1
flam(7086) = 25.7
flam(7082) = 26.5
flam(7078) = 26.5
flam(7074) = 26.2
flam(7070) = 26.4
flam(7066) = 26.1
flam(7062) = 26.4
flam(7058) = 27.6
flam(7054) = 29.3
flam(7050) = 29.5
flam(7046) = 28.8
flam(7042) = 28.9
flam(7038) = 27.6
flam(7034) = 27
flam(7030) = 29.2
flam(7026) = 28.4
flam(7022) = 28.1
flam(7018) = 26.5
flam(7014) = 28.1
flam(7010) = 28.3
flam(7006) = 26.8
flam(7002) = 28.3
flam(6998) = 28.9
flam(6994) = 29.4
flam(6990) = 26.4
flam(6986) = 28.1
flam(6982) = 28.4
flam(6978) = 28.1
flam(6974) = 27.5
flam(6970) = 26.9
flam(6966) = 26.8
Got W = -1.87 angstrom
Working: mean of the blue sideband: 28.1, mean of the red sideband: 26.4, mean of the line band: 28.5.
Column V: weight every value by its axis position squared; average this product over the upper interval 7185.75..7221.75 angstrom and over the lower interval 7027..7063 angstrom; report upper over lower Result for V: 0.93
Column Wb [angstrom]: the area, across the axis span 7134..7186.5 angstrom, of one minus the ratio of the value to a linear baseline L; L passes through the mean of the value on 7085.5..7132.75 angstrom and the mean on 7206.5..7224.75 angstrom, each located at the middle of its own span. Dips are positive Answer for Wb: 1.1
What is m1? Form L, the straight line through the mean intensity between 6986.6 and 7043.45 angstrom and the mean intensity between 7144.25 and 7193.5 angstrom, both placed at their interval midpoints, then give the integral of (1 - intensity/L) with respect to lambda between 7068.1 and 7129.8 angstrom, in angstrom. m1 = 1.2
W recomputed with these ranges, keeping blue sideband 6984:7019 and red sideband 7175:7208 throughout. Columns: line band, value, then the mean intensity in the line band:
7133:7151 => 1.34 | 24.1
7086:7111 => 0.56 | 26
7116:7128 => 0.43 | 25.4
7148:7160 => 0.15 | 25.6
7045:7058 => -0.83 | 29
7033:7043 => -0.14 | 27.8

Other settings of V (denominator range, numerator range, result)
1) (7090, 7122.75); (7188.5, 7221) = 1.00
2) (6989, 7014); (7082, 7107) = 0.95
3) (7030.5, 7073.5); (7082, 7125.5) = 0.95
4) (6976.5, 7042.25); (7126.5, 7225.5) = 0.94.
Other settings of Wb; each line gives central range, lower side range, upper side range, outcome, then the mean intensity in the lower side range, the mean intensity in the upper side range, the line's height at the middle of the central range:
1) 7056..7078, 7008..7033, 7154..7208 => 0.61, 28.1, 25.4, 27.3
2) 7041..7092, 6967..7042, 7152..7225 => -0.28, 27.9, 25.4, 27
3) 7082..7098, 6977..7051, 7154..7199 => 0.48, 28.1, 25.3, 26.8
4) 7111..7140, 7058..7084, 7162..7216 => 0.99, 26.4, 25.3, 25.9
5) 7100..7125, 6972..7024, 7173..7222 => 0.66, 27.9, 25.3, 26.4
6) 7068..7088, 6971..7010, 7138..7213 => 0.29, 28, 25.2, 26.7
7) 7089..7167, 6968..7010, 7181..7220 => 2.90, 27.9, 25.3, 26.2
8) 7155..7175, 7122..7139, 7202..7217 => -0.46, 24.5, 25.2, 24.8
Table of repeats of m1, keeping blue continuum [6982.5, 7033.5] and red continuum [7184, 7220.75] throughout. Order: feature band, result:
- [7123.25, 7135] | 0.7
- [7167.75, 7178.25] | -0.3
